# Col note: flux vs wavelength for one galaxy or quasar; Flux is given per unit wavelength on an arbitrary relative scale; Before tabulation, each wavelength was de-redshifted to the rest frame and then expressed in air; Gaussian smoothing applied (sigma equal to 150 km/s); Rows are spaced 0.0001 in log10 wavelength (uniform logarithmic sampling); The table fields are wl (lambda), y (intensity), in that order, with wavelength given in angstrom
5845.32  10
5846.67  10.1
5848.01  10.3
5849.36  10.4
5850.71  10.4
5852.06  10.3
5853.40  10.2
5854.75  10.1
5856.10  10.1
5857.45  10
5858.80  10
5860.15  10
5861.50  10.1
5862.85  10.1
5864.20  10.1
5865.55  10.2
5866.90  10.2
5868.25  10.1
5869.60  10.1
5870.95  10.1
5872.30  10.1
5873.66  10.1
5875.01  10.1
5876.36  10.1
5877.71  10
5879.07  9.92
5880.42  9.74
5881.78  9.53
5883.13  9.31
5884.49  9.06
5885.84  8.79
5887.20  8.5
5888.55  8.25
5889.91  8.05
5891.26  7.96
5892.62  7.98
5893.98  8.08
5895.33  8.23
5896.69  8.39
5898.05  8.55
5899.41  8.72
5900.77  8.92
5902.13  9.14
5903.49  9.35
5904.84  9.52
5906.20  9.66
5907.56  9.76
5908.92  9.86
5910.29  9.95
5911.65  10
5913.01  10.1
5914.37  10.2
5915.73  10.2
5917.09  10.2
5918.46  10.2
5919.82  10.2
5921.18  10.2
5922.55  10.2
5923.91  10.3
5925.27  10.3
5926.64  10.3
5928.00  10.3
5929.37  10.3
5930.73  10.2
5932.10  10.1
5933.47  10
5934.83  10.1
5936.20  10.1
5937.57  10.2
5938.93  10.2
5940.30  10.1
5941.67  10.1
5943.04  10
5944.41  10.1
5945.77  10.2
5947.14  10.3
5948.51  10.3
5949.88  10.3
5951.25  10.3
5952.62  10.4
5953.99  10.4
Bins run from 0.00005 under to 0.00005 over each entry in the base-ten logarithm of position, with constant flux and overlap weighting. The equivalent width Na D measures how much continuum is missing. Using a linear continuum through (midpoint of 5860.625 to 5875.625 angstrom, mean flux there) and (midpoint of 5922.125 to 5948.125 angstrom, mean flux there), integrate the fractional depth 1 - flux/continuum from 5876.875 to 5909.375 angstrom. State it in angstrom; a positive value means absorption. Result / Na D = 3.8 angstrom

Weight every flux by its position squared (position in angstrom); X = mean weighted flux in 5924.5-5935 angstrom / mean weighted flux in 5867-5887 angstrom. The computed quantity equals 1.1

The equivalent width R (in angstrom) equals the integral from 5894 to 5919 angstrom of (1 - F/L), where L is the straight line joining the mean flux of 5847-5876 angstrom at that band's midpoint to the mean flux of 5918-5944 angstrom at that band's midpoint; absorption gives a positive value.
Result 1.7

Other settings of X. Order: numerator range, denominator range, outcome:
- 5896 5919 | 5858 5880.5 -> 0.96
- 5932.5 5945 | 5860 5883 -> 1.03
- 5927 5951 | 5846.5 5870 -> 1.03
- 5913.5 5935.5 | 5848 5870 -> 1.03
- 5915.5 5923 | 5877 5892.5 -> 1.15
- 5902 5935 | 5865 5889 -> 1.05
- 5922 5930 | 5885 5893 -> 1.26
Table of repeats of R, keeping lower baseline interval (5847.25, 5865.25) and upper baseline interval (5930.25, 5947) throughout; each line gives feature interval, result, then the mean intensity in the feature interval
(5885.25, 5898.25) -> 2.4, 8.26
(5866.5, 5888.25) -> 1.0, 9.7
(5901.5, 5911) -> 0.5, 9.61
